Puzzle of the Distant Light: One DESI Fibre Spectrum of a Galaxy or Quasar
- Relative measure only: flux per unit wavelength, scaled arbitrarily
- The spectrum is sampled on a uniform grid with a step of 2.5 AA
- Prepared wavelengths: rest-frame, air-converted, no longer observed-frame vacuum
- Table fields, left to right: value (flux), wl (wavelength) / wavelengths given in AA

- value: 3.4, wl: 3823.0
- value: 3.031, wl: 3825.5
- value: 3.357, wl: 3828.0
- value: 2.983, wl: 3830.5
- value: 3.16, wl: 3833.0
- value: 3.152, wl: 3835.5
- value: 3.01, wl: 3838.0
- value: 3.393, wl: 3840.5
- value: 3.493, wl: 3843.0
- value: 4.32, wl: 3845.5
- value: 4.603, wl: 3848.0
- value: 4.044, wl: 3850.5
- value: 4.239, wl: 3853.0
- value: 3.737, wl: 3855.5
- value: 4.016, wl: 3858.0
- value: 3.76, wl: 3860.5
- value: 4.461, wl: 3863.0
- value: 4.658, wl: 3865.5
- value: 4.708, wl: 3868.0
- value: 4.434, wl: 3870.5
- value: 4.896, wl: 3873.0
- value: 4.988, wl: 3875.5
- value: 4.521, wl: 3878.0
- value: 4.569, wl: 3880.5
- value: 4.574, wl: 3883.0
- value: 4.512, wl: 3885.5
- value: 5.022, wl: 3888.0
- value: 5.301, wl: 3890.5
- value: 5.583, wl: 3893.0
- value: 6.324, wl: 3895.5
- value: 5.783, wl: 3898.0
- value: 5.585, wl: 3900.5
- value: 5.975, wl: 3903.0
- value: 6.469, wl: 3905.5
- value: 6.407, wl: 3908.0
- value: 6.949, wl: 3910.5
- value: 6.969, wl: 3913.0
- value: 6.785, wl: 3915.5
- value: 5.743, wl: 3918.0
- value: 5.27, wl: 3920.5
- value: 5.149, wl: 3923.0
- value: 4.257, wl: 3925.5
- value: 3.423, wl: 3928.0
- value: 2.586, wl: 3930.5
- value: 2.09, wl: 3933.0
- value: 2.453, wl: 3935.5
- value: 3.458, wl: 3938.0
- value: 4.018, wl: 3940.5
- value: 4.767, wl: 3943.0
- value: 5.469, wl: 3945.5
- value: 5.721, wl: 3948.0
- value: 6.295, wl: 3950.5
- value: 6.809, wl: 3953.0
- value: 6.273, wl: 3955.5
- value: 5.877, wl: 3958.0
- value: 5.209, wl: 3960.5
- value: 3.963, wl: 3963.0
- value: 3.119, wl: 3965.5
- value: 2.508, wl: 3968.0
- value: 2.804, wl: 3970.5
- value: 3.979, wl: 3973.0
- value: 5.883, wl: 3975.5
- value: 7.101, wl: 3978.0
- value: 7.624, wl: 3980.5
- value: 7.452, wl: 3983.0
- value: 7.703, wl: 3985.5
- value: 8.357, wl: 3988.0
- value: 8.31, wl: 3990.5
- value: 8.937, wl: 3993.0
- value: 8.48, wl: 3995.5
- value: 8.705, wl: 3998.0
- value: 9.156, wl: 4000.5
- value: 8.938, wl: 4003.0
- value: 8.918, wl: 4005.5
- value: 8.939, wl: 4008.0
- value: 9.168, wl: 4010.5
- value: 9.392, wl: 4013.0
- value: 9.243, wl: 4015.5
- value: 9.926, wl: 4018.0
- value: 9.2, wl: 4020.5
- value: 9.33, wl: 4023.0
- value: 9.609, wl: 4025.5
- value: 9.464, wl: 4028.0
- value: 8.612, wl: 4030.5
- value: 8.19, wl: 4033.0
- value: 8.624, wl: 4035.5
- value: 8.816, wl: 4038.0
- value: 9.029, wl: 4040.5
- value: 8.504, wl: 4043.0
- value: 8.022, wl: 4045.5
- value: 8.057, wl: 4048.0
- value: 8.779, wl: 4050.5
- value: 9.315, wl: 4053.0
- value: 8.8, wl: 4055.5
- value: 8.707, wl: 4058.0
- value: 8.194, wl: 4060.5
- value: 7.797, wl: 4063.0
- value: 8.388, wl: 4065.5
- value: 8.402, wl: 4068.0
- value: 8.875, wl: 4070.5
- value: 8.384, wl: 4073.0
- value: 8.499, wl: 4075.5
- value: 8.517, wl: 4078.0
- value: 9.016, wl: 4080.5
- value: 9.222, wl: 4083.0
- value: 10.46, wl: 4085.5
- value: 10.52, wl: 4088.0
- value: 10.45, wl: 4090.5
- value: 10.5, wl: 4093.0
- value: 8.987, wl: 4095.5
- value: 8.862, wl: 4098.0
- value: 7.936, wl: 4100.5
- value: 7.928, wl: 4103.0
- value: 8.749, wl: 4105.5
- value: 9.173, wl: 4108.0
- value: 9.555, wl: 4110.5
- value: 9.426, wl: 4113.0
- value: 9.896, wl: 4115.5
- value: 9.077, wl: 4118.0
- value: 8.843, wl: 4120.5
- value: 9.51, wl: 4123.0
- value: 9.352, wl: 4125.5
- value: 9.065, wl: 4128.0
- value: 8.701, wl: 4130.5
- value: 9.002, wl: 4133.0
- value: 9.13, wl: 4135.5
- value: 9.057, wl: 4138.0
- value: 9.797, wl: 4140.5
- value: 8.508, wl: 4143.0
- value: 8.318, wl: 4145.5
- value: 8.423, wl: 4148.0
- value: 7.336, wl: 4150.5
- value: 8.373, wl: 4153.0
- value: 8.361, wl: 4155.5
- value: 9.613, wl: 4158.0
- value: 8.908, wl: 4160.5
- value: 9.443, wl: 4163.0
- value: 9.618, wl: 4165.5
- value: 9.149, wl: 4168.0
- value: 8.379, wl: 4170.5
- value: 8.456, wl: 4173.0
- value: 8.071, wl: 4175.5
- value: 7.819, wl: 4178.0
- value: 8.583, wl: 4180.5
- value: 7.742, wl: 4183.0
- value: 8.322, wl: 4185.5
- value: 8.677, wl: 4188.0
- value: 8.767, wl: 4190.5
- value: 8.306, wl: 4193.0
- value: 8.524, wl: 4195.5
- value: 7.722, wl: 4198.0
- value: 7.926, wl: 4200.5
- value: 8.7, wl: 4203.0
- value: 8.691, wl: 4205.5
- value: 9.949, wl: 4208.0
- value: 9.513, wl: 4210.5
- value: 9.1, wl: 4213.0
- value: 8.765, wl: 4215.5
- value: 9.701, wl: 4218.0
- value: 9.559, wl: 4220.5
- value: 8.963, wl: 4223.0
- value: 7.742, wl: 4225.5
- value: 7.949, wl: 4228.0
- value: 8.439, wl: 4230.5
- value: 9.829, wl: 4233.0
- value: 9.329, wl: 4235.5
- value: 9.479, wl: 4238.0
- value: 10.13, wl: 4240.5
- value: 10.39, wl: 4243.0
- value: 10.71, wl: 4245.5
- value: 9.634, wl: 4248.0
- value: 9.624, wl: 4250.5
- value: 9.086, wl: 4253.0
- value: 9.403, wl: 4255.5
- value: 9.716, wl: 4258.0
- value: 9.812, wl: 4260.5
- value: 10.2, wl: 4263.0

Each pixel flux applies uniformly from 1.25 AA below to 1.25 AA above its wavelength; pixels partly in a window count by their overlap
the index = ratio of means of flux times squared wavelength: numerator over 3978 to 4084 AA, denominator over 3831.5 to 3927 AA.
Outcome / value 1.93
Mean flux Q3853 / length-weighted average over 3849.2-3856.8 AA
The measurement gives 4.01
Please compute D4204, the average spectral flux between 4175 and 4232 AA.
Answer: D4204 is 8.6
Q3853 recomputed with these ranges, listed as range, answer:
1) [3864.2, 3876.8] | 4.73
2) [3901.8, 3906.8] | 6.23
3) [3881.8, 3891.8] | 4.86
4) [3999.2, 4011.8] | 9.02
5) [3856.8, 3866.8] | 4.23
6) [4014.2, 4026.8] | 9.46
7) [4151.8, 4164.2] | 8.94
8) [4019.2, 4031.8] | 9.24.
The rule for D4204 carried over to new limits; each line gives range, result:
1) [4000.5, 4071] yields 8.84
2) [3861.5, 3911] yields 5.25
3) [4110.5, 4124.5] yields 9.37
